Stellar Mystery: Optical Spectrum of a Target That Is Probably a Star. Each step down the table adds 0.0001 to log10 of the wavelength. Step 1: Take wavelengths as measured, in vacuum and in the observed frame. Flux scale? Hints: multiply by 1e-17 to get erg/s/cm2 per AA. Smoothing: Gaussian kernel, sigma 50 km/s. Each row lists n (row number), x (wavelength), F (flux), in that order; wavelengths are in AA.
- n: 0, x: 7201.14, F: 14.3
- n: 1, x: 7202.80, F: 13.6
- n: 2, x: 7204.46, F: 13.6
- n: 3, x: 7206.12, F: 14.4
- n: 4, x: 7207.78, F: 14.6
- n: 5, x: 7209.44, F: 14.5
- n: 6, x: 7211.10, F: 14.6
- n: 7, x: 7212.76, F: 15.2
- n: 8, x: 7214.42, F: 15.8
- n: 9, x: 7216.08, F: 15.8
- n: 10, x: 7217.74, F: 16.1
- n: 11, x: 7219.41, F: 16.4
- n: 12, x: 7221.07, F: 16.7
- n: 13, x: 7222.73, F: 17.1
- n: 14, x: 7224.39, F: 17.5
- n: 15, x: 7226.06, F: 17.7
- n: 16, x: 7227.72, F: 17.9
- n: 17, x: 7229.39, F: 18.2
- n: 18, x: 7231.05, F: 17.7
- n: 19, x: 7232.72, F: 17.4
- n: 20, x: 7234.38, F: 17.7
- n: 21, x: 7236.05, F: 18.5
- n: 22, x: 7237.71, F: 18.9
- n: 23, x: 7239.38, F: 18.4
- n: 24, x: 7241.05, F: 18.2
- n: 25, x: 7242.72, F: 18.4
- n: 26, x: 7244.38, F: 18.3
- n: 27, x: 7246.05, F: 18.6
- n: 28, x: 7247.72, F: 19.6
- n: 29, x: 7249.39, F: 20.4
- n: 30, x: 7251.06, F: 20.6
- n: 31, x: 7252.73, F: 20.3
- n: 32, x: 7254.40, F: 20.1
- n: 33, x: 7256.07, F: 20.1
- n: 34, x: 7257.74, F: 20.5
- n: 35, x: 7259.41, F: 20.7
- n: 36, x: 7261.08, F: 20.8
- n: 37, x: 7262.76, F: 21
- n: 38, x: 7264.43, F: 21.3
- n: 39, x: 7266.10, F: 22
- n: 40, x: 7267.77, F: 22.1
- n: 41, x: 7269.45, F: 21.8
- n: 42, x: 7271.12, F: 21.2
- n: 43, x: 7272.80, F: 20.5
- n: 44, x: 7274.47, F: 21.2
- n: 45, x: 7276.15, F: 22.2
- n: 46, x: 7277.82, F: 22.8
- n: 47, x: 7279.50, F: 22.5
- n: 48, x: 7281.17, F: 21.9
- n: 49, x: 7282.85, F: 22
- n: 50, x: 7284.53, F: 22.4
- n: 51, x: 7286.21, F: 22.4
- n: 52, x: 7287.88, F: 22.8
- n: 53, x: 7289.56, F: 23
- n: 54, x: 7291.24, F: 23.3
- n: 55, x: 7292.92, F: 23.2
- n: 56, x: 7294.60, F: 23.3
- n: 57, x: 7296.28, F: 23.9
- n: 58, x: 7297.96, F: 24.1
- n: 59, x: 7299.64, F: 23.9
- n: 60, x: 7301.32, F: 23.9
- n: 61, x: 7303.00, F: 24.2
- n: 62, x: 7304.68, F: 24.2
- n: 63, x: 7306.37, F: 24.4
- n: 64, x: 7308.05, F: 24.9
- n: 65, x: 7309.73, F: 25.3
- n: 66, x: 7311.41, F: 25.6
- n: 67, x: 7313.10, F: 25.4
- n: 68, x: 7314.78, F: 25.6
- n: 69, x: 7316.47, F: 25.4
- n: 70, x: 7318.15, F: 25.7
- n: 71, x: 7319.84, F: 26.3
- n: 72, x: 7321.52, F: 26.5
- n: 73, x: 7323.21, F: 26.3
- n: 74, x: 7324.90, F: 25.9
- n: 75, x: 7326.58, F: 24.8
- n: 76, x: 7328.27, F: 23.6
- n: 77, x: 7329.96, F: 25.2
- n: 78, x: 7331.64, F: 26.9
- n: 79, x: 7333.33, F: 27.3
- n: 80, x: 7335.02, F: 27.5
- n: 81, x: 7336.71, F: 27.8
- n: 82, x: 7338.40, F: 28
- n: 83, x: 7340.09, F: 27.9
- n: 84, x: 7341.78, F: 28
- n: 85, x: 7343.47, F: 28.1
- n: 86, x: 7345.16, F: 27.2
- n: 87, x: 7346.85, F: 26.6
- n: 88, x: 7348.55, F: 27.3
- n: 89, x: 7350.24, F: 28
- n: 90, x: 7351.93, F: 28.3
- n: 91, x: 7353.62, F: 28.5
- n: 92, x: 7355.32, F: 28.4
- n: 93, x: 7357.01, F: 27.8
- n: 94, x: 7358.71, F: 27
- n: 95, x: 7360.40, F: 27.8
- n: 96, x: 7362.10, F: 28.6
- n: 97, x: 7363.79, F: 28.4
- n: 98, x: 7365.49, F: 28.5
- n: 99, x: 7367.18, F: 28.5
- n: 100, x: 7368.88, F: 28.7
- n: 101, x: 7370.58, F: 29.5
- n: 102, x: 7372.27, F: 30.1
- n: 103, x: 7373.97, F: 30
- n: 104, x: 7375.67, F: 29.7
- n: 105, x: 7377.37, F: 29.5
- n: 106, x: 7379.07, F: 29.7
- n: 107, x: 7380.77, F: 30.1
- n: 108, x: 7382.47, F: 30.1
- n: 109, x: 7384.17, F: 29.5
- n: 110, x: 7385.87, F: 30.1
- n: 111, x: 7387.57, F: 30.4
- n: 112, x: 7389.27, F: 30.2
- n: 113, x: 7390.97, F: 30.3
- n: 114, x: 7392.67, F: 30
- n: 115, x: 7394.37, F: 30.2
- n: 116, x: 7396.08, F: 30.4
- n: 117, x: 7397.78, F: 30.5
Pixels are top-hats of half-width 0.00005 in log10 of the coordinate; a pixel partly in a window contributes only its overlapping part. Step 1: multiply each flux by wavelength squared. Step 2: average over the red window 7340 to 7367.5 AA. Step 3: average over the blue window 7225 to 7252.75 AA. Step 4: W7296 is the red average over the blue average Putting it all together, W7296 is 1.6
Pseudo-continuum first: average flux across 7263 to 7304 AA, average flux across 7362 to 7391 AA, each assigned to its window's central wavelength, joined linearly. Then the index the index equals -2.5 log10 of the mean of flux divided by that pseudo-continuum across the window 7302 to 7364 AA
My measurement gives -0.01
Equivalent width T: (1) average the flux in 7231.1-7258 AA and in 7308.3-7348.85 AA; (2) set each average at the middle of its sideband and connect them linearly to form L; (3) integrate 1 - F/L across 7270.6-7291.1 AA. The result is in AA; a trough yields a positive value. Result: 0.1 AA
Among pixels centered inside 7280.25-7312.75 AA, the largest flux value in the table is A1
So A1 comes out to 25.6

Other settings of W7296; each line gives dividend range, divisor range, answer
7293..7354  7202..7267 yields 1.48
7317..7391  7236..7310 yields 1.32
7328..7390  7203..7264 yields 1.65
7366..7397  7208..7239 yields 1.85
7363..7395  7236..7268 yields 1.54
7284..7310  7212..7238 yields 1.41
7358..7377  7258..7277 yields 1.39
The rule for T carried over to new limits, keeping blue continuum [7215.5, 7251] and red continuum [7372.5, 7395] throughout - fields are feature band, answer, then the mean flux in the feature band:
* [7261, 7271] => -0.5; 21.5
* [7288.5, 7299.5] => -0.3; 23.5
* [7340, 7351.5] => -0.3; 27.6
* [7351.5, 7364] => -0.1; 28.1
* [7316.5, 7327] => -0.4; 25.9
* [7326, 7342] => -0.4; 26.7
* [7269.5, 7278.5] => -0.2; 21.6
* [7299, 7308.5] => -0.3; 24.2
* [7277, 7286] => -0.2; 22.3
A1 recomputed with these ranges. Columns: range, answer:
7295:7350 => 28.1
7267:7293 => 23.3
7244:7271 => 22.1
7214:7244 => 18.9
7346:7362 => 28.5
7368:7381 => 30.1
